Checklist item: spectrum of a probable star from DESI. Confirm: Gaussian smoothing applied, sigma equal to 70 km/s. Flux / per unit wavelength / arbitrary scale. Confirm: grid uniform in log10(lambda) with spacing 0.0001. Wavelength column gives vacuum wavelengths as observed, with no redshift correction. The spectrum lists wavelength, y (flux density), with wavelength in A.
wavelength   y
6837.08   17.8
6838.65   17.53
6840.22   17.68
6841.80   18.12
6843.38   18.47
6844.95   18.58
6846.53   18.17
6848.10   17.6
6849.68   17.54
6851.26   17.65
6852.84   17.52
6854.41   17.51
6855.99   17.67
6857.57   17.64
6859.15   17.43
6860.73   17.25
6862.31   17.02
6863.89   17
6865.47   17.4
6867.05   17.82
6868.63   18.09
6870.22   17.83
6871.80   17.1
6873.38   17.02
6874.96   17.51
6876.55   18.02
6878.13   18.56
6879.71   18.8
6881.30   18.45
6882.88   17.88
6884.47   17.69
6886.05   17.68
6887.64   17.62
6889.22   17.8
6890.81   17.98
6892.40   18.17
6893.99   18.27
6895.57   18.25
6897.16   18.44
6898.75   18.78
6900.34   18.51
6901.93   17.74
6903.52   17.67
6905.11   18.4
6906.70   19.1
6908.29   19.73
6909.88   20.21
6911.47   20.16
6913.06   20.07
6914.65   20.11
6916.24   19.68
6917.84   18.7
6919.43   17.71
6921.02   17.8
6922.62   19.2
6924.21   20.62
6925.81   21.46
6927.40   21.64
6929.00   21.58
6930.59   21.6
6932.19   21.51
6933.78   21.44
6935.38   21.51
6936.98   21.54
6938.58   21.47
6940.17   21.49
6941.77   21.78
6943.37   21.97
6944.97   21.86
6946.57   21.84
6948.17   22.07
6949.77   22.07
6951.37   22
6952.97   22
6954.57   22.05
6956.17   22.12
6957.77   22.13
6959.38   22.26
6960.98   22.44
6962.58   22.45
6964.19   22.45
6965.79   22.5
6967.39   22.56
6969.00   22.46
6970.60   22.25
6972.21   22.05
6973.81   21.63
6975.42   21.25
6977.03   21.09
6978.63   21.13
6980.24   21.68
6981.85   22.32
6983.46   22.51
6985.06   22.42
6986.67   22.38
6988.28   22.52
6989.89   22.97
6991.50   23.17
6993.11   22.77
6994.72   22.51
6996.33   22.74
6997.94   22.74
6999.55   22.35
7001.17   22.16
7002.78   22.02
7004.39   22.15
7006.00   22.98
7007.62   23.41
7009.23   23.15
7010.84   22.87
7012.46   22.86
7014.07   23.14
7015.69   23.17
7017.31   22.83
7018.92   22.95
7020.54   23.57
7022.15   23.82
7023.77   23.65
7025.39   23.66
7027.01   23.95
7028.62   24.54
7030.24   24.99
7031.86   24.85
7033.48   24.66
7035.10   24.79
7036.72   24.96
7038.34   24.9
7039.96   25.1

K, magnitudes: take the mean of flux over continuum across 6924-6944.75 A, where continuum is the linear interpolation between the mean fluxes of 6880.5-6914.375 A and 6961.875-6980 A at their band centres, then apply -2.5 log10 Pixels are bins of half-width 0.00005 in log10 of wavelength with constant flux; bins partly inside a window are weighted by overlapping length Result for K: -0.07 mag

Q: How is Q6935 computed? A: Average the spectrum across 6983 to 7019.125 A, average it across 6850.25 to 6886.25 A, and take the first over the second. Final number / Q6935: 1.29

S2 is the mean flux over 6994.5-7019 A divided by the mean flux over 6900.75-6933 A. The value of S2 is 1.15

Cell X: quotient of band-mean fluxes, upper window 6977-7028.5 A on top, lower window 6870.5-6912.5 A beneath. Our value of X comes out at 1.25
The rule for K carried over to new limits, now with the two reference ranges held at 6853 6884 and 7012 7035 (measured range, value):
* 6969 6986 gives 0.01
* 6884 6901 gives 0.03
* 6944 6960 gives -0.05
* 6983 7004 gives 0.00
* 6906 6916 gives -0.03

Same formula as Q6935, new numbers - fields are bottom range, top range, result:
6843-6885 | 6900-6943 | 1.13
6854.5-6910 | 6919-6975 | 1.20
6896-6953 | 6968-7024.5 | 1.11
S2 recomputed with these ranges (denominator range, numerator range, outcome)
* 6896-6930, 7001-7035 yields 1.21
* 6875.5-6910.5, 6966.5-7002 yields 1.21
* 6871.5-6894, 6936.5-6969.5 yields 1.23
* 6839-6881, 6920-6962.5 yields 1.21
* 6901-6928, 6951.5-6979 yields 1.14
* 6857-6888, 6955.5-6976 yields 1.26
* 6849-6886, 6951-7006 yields 1.26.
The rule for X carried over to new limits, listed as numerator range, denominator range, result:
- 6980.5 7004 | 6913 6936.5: 1.11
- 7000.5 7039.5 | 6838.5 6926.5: 1.29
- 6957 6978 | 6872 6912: 1.21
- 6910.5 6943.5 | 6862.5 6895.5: 1.16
